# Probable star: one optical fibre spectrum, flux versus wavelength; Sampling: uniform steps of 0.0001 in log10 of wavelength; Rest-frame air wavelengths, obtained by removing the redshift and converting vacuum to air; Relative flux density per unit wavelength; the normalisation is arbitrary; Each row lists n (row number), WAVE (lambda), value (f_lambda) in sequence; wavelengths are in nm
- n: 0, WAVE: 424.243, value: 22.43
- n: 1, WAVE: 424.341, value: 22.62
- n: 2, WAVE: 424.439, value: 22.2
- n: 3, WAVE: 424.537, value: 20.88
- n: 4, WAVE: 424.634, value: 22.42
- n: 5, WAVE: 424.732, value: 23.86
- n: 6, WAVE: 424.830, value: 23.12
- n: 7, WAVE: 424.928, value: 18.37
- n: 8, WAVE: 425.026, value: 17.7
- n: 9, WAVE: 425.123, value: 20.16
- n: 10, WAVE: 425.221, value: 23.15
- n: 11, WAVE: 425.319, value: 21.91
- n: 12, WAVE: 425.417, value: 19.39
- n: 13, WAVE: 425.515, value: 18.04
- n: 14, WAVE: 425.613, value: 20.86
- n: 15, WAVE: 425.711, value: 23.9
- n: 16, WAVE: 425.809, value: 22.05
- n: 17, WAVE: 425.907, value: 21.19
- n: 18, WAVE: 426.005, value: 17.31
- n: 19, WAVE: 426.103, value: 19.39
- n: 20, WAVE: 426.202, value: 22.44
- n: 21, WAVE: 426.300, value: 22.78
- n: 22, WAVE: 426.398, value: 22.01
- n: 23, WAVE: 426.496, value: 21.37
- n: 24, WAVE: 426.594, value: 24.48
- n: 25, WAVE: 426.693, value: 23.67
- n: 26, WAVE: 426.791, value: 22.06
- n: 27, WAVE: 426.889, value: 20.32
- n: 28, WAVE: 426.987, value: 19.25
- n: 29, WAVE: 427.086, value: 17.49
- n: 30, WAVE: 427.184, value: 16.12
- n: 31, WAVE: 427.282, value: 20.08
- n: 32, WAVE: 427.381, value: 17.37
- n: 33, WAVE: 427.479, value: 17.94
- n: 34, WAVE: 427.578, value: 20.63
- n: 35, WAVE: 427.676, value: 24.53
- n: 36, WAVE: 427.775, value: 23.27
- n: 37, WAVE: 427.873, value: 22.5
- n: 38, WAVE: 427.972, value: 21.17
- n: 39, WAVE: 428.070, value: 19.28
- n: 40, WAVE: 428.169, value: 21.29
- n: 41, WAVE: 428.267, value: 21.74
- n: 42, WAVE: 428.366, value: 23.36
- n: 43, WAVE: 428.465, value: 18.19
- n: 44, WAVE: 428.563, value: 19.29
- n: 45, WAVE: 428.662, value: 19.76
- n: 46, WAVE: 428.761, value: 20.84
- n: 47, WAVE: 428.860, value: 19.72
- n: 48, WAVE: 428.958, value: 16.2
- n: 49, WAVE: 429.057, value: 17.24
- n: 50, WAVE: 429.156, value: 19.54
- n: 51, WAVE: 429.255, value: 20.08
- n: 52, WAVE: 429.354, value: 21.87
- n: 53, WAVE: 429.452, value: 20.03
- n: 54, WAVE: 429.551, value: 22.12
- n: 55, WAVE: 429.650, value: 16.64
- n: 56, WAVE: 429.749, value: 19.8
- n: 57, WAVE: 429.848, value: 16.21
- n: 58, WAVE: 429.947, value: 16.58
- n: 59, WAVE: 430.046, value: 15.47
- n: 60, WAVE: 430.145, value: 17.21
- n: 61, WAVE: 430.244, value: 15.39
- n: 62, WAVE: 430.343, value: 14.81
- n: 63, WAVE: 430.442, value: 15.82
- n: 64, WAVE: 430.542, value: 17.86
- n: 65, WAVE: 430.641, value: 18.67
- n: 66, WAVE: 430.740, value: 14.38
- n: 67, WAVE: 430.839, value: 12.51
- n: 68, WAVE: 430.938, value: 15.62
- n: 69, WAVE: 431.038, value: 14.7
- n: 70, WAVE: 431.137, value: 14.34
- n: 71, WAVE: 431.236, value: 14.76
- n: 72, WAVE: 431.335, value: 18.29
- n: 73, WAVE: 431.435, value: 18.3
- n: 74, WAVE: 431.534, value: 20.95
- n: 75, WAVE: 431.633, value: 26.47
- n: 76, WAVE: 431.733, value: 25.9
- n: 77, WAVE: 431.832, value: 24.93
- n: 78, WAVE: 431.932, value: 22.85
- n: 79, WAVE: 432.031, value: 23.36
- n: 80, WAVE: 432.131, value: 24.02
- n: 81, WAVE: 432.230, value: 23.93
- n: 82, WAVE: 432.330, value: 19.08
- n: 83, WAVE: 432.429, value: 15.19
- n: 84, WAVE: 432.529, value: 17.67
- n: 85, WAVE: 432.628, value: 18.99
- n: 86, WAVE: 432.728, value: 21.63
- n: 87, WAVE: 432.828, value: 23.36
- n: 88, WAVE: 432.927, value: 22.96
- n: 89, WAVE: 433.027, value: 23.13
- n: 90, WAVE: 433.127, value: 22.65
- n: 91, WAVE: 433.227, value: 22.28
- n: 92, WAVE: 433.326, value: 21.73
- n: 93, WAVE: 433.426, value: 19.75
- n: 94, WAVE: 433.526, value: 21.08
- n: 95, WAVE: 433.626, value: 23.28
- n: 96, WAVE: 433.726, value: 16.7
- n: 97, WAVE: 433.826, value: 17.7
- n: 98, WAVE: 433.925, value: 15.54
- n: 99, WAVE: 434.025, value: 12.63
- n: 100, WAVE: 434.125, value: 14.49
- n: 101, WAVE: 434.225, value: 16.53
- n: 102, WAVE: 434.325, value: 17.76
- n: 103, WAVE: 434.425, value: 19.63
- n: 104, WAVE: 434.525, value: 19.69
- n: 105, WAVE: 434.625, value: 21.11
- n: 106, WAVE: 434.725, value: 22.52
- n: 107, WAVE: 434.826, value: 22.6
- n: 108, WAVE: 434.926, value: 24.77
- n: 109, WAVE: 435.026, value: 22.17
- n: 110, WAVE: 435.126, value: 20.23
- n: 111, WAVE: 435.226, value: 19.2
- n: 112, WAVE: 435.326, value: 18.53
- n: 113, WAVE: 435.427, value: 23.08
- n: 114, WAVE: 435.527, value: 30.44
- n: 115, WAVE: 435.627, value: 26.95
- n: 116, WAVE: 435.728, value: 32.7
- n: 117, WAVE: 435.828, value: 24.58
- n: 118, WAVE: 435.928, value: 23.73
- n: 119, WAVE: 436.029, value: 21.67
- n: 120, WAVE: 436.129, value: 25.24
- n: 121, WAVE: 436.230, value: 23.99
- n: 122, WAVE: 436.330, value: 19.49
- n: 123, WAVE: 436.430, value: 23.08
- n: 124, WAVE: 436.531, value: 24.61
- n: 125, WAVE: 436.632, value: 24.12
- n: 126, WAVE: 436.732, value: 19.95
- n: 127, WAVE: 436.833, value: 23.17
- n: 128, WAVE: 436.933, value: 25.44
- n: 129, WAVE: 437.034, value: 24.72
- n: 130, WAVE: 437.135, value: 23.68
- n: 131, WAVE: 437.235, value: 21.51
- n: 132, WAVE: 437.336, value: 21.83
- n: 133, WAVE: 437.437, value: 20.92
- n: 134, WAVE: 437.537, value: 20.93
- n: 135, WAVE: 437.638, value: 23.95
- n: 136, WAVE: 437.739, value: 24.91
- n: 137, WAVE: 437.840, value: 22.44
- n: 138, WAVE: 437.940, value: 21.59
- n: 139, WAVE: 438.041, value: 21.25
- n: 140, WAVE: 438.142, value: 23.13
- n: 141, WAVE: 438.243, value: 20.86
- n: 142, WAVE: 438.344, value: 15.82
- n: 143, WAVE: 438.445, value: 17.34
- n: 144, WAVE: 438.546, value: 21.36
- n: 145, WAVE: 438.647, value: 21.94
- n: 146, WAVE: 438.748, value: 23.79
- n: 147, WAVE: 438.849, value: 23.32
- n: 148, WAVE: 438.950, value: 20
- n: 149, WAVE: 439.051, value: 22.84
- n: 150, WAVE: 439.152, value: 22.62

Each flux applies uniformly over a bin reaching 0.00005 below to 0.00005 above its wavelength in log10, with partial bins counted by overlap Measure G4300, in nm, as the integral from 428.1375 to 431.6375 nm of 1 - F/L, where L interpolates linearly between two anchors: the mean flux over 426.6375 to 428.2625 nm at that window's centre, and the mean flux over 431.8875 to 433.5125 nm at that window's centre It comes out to 0.47 nm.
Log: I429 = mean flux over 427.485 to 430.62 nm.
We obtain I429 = 19.3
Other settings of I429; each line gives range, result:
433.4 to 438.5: 21.6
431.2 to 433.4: 21.5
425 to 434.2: 19.7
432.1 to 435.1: 20.1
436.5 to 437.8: 23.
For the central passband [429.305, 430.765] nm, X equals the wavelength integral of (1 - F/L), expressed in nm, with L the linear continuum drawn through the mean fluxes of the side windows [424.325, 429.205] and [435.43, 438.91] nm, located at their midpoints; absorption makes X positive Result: 0.26 nm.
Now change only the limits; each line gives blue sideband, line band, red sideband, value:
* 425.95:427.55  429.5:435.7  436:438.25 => 0.58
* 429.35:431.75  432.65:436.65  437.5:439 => -0.39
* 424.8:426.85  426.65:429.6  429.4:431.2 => -0.23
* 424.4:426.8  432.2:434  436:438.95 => 0.14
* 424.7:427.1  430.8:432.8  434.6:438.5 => 0.21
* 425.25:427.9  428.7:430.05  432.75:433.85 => 0.14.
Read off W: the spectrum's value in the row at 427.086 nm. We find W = 17.49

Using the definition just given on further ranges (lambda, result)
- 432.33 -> 19.08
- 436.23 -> 23.99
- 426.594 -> 24.48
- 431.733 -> 25.9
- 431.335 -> 18.29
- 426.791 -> 22.06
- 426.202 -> 22.44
